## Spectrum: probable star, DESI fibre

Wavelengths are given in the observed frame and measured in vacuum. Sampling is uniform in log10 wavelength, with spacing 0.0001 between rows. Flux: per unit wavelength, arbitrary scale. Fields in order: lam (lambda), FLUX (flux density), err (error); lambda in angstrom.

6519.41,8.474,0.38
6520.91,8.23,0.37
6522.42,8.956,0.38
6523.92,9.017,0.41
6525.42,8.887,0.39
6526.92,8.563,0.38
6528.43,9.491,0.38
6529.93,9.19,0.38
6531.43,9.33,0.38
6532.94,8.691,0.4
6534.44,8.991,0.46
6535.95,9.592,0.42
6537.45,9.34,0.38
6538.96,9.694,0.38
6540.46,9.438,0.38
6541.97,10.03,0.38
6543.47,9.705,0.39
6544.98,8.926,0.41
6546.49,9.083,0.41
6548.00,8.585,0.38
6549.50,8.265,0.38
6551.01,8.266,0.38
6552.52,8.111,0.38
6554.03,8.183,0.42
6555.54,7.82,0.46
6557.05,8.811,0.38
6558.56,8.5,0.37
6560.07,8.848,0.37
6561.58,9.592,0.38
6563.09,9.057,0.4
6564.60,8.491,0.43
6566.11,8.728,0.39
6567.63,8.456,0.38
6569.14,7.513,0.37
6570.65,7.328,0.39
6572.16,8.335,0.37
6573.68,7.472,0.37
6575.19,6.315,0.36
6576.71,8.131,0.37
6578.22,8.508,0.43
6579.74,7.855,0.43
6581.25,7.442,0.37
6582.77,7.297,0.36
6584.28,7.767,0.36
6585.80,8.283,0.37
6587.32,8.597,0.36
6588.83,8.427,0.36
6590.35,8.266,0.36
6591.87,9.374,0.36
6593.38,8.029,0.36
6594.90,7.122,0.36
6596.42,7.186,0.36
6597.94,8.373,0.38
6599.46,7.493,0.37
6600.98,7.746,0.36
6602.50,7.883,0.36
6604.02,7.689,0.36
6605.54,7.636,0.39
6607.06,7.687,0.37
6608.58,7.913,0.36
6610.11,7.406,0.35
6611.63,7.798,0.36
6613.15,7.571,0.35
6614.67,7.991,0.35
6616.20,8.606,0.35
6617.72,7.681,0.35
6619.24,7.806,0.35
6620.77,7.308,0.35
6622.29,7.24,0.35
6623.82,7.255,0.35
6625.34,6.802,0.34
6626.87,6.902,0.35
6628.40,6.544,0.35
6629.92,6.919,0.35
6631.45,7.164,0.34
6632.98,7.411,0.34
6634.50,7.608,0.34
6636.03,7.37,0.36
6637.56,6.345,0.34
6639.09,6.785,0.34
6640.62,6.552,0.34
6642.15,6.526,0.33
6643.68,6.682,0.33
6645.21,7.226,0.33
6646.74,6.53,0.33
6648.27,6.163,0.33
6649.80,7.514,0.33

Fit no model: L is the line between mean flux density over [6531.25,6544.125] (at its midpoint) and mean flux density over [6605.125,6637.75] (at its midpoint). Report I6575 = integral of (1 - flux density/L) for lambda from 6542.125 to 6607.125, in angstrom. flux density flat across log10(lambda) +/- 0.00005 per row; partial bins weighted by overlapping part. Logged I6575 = 2.7 angstrom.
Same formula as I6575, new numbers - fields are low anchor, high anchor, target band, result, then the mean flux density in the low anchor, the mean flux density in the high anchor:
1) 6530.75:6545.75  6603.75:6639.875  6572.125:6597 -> 1.1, 9.37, 7.39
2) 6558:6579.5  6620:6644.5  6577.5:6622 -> -1.6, 8.22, 6.96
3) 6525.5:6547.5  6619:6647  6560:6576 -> 0.7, 9.27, 6.99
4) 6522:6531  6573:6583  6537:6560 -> -1.1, 9.04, 7.59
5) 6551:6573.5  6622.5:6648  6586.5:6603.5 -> -0.7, 8.38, 6.9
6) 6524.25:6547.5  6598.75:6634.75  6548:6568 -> 0.5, 9.25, 7.5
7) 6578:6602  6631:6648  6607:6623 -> -0.6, 7.97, 6.9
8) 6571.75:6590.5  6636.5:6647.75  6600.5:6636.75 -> -1.8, 7.88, 6.67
